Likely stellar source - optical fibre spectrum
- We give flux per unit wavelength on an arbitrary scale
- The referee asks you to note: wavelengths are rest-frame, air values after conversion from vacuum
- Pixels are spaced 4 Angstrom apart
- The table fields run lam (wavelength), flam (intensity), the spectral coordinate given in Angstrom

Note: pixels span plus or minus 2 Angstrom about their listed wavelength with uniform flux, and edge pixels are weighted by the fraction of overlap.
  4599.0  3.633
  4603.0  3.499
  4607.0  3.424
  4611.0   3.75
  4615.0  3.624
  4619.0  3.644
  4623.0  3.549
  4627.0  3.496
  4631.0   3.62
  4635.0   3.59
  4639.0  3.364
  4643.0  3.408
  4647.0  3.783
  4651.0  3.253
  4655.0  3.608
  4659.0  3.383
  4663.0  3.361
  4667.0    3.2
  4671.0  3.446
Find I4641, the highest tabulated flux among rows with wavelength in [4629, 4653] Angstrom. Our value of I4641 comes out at 3.783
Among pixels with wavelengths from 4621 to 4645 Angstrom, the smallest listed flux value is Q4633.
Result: 3.364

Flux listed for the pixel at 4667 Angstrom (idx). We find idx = 3.2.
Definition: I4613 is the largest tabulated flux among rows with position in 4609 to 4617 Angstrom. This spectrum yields 3.75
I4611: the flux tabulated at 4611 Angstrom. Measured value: 3.75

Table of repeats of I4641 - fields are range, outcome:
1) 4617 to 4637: 3.644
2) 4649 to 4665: 3.608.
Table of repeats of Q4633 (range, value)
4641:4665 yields 3.253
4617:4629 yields 3.496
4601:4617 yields 3.424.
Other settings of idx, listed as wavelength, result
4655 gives 3.608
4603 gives 3.499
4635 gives 3.59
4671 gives 3.446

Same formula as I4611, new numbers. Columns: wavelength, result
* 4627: 3.496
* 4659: 3.383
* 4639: 3.364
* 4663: 3.361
